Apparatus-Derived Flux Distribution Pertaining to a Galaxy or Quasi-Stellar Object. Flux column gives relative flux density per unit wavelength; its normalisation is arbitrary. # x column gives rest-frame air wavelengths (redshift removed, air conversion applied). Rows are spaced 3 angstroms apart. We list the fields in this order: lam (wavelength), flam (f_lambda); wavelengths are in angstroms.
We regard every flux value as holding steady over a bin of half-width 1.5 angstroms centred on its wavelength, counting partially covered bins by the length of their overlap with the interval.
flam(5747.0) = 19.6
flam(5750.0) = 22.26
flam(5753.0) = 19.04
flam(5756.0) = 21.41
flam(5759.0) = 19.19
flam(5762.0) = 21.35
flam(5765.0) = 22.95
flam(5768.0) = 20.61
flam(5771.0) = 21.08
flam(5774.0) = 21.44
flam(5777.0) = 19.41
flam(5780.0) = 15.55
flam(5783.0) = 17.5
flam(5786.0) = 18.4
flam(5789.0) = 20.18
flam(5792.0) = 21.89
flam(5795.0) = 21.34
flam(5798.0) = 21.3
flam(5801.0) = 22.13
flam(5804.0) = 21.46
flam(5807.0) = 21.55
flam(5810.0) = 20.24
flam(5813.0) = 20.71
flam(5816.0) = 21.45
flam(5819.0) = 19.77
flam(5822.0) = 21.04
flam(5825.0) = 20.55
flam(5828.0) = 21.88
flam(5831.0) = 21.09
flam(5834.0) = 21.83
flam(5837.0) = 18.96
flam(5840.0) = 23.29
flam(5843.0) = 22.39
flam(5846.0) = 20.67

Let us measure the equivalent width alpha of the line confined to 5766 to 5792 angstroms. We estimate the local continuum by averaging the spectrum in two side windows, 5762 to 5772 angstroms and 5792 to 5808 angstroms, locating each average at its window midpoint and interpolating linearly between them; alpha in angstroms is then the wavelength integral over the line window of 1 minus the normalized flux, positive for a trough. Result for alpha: 2.5 angstroms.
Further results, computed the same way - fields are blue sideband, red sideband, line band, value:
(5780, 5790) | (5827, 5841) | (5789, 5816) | -2.8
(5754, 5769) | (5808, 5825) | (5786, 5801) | -0.1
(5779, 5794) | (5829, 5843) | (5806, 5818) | -0.4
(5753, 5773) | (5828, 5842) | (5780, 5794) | 1.3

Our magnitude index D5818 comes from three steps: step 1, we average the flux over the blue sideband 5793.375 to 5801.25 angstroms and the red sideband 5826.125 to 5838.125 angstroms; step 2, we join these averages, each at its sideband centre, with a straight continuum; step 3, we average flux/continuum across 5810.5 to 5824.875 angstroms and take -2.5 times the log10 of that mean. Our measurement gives 0.03 mag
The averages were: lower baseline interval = 21.5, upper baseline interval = 21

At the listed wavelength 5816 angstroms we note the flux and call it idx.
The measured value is 21.45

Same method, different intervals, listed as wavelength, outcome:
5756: 21.41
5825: 20.55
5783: 17.5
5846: 20.67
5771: 21.08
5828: 21.88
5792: 21.89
